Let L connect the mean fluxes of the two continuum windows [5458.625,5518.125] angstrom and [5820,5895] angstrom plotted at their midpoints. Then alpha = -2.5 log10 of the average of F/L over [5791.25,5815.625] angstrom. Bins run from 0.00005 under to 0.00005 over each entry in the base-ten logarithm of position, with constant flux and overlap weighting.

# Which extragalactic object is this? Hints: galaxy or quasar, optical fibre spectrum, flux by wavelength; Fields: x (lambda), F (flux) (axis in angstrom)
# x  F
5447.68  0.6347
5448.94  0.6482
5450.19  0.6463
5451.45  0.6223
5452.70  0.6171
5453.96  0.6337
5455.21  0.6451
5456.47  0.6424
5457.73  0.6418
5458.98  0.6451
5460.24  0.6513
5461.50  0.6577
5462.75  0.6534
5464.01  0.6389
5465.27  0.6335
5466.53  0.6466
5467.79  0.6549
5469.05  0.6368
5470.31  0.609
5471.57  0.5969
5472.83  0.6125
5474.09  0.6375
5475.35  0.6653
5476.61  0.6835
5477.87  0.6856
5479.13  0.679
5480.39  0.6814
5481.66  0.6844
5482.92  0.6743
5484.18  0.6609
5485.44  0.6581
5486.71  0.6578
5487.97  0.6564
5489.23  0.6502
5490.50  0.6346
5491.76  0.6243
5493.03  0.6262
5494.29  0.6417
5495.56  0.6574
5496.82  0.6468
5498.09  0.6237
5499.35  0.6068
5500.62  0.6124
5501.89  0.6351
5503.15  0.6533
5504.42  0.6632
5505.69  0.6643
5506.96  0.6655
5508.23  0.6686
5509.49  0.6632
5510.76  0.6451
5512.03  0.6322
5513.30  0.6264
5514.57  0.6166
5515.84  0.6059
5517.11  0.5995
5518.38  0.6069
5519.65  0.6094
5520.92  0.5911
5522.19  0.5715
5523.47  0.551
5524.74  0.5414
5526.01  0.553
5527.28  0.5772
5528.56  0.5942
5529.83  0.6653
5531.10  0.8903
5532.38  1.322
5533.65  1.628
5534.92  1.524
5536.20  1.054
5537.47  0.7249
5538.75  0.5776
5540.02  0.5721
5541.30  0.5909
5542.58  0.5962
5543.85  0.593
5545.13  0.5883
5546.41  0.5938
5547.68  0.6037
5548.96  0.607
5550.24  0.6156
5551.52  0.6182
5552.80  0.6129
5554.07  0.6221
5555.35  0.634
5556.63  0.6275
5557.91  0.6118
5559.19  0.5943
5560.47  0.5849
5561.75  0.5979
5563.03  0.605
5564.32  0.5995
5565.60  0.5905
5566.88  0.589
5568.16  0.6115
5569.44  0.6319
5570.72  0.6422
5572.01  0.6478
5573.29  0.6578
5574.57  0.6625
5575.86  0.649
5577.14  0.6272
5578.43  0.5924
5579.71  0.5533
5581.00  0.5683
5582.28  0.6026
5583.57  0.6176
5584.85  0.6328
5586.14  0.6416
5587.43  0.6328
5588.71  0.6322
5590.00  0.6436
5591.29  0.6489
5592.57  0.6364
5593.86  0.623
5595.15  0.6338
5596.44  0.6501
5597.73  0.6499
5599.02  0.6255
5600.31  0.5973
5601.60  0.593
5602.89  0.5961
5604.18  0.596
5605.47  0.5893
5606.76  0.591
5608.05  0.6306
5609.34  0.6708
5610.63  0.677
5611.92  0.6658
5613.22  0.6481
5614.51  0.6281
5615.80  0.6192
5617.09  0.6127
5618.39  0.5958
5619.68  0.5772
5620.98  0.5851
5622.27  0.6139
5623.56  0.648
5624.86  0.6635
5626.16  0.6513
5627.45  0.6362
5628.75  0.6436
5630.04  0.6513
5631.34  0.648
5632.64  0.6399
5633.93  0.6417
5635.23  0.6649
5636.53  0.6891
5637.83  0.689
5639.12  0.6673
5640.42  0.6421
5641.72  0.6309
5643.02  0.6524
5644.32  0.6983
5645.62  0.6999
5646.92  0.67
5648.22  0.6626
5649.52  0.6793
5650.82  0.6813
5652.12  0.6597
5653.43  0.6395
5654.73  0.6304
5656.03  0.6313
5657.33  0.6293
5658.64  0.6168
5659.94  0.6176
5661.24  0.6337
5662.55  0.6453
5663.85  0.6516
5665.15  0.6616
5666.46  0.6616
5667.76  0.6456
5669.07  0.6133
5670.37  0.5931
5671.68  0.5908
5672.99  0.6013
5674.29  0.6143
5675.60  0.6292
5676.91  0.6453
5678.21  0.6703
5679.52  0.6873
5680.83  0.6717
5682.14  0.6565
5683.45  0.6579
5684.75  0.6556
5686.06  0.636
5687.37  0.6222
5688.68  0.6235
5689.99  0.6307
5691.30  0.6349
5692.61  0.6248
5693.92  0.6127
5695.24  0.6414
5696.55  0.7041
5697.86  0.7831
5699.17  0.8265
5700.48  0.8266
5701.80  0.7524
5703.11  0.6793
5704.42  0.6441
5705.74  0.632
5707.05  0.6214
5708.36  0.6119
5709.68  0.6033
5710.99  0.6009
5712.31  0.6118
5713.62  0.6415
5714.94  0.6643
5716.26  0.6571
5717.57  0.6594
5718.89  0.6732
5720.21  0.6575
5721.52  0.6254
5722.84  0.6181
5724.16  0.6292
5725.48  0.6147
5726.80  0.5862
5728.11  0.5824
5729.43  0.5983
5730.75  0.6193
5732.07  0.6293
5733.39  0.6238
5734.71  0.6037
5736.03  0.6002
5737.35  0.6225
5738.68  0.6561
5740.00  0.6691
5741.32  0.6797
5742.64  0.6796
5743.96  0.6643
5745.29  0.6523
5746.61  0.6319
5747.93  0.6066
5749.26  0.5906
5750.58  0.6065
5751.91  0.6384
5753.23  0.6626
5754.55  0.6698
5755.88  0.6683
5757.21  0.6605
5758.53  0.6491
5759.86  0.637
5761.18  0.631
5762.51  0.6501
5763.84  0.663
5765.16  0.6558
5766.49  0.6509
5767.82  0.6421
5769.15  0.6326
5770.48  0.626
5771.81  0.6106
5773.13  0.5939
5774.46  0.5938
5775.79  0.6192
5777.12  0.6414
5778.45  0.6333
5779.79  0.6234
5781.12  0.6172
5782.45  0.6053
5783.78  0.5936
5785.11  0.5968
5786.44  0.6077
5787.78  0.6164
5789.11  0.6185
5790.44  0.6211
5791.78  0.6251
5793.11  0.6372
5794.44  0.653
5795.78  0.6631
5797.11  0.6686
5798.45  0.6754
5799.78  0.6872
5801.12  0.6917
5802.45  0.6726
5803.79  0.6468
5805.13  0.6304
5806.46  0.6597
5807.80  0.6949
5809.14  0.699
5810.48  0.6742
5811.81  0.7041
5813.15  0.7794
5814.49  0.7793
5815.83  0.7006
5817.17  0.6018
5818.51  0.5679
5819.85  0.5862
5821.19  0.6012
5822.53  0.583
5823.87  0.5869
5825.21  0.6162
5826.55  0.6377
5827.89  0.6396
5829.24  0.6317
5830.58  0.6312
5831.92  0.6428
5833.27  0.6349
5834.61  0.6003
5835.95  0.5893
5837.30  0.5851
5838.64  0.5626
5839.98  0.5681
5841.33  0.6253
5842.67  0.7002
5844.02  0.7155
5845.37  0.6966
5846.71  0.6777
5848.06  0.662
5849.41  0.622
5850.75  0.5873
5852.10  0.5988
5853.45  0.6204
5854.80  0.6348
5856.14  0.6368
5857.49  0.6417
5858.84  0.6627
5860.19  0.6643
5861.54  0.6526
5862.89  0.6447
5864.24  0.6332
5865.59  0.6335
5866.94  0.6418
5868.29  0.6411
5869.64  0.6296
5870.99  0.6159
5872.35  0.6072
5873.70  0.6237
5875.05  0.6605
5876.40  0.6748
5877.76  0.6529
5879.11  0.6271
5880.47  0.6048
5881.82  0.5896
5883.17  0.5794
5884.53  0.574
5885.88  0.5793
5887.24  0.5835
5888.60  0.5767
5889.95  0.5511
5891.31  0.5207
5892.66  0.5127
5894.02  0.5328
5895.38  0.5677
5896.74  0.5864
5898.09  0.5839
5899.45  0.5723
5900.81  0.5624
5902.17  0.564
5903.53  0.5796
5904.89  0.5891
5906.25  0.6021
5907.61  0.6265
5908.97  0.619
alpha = -0.099 mag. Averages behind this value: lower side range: 0.645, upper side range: 0.618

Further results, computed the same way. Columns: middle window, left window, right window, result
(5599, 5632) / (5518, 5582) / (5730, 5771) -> 0.063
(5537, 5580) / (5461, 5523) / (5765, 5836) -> 0.048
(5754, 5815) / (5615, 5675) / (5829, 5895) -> -0.038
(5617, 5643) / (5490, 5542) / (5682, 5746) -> 0.051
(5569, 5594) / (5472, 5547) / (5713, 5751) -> 0.068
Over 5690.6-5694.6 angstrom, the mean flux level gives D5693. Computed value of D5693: 0.623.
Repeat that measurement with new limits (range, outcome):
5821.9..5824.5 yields 0.585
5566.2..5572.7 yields 0.625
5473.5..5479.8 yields 0.671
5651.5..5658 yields 0.637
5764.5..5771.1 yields 0.641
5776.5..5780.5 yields 0.631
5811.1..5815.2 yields 0.754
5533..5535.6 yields 1.57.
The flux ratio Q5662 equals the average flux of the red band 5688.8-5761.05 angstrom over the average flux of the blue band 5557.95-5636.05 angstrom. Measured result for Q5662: 1.0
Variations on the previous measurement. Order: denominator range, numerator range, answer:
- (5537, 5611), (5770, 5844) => 1.03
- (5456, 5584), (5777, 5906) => 0.95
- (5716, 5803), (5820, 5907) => 0.96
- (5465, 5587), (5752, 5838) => 0.97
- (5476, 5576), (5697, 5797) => 0.96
